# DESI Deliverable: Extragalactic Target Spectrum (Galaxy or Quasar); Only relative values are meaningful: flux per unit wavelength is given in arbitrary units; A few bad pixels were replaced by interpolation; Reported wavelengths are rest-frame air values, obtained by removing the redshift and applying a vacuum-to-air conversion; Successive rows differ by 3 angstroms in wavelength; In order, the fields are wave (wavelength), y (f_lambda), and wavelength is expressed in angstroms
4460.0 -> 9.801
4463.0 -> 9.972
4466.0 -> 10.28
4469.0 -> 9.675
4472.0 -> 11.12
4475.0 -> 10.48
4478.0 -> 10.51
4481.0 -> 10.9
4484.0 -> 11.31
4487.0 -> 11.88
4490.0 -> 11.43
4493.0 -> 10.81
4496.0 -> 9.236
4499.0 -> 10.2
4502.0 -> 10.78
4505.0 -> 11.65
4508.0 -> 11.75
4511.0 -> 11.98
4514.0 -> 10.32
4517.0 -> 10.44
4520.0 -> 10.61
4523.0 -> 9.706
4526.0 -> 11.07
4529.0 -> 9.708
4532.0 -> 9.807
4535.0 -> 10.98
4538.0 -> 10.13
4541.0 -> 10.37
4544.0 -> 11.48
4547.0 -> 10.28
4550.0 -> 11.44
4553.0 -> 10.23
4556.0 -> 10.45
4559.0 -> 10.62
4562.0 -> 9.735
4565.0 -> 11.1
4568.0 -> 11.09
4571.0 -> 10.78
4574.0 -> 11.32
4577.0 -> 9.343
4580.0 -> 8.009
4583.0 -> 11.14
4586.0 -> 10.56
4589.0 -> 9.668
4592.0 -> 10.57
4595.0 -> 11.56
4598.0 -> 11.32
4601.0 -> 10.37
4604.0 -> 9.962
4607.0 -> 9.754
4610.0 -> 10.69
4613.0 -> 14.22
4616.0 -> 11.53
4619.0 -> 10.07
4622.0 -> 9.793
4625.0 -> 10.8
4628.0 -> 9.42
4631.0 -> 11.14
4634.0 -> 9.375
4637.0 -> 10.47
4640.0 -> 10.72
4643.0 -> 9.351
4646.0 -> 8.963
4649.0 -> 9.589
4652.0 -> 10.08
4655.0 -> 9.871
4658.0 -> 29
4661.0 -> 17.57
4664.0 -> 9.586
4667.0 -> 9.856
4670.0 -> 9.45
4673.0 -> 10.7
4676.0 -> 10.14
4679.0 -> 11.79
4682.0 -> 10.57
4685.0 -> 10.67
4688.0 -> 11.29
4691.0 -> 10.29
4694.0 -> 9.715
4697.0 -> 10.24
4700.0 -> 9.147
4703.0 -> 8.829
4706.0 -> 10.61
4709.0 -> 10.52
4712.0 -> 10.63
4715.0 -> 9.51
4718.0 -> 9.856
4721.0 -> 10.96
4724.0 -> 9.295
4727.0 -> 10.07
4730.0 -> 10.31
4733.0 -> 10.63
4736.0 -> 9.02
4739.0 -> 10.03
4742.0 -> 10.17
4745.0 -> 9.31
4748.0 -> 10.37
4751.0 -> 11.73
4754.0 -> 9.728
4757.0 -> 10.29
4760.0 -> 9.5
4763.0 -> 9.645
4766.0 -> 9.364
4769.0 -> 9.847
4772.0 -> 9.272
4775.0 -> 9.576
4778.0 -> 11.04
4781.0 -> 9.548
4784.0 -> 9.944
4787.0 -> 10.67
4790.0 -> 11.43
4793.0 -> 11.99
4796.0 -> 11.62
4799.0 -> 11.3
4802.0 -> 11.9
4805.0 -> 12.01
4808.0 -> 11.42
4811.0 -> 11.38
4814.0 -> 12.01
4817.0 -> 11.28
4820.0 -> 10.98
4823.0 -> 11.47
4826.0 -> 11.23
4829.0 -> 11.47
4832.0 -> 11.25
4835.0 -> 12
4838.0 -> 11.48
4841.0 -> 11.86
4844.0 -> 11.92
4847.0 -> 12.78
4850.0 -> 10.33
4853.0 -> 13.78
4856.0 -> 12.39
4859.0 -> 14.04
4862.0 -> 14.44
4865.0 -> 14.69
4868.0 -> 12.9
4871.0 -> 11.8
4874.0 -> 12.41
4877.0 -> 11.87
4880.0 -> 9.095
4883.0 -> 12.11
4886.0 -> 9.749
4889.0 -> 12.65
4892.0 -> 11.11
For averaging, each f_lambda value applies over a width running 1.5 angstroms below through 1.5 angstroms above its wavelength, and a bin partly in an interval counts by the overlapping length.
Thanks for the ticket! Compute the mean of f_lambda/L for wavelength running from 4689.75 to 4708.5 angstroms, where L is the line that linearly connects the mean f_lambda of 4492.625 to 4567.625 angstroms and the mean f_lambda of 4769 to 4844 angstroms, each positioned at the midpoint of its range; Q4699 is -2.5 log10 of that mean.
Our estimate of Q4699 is 0.116 mag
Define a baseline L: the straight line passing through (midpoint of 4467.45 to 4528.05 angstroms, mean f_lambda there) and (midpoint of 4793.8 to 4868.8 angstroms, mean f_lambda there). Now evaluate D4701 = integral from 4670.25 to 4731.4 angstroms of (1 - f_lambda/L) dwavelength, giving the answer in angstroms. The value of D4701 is 7.0 angstroms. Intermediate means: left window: 10.8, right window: 12.1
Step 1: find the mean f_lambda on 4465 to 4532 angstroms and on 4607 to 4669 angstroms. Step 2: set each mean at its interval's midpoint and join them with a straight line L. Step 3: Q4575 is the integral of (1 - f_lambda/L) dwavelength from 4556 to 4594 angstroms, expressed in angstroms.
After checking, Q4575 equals 2.8 angstroms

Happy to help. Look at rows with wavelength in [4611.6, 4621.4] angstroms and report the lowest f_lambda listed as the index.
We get 10.07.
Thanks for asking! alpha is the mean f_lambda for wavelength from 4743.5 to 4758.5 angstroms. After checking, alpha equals 10.3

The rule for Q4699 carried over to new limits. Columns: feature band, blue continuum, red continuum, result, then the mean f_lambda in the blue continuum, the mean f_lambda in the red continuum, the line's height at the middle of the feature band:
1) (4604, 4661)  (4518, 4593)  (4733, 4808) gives -0.109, 10.4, 10.4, 10.4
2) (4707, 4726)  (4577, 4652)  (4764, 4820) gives 0.053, 10.4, 10.9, 10.6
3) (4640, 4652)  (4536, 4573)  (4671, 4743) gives 0.088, 10.7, 10.2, 10.4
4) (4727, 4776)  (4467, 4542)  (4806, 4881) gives 0.174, 10.7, 12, 11.7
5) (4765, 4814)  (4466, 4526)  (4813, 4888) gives 0.092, 10.8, 12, 11.8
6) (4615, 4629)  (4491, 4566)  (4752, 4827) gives 0.035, 10.6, 10.7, 10.6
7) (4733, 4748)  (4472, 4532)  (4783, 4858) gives 0.164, 10.8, 11.6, 11.4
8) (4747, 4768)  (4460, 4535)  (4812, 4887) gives 0.156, 10.6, 12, 11.6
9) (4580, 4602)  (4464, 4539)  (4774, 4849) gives 0.031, 10.7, 11.3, 10.9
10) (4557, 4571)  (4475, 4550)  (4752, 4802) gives 0.001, 10.7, 10.4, 10.7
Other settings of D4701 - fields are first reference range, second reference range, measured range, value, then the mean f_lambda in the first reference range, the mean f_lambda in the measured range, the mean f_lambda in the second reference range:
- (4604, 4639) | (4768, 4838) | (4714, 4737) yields 1.9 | 10.6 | 9.99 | 11.1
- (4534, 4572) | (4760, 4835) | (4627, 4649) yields 1.7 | 10.7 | 9.91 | 10.9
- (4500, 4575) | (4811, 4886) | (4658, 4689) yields -2.1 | 10.7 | 12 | 12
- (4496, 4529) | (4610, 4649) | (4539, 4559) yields -0.1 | 10.7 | 10.7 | 10.5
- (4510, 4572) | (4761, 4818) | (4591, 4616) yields -1.1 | 10.6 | 11.1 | 10.8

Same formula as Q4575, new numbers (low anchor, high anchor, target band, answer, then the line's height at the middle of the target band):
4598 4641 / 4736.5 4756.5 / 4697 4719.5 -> 0.89 angstroms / 10.3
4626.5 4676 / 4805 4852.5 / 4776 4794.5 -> 1.33 angstroms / 11.6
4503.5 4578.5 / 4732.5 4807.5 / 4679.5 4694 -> -0.25 angstroms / 10.5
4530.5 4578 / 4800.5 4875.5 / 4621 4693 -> -0.80 angstroms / 11.1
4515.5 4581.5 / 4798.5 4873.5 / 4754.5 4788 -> 5.29 angstroms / 11.7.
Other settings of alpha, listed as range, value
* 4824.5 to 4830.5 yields 11.3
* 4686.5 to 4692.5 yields 10.8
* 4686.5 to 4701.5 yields 10.1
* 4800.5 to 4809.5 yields 11.8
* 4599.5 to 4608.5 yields 10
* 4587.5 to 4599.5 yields 10.8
